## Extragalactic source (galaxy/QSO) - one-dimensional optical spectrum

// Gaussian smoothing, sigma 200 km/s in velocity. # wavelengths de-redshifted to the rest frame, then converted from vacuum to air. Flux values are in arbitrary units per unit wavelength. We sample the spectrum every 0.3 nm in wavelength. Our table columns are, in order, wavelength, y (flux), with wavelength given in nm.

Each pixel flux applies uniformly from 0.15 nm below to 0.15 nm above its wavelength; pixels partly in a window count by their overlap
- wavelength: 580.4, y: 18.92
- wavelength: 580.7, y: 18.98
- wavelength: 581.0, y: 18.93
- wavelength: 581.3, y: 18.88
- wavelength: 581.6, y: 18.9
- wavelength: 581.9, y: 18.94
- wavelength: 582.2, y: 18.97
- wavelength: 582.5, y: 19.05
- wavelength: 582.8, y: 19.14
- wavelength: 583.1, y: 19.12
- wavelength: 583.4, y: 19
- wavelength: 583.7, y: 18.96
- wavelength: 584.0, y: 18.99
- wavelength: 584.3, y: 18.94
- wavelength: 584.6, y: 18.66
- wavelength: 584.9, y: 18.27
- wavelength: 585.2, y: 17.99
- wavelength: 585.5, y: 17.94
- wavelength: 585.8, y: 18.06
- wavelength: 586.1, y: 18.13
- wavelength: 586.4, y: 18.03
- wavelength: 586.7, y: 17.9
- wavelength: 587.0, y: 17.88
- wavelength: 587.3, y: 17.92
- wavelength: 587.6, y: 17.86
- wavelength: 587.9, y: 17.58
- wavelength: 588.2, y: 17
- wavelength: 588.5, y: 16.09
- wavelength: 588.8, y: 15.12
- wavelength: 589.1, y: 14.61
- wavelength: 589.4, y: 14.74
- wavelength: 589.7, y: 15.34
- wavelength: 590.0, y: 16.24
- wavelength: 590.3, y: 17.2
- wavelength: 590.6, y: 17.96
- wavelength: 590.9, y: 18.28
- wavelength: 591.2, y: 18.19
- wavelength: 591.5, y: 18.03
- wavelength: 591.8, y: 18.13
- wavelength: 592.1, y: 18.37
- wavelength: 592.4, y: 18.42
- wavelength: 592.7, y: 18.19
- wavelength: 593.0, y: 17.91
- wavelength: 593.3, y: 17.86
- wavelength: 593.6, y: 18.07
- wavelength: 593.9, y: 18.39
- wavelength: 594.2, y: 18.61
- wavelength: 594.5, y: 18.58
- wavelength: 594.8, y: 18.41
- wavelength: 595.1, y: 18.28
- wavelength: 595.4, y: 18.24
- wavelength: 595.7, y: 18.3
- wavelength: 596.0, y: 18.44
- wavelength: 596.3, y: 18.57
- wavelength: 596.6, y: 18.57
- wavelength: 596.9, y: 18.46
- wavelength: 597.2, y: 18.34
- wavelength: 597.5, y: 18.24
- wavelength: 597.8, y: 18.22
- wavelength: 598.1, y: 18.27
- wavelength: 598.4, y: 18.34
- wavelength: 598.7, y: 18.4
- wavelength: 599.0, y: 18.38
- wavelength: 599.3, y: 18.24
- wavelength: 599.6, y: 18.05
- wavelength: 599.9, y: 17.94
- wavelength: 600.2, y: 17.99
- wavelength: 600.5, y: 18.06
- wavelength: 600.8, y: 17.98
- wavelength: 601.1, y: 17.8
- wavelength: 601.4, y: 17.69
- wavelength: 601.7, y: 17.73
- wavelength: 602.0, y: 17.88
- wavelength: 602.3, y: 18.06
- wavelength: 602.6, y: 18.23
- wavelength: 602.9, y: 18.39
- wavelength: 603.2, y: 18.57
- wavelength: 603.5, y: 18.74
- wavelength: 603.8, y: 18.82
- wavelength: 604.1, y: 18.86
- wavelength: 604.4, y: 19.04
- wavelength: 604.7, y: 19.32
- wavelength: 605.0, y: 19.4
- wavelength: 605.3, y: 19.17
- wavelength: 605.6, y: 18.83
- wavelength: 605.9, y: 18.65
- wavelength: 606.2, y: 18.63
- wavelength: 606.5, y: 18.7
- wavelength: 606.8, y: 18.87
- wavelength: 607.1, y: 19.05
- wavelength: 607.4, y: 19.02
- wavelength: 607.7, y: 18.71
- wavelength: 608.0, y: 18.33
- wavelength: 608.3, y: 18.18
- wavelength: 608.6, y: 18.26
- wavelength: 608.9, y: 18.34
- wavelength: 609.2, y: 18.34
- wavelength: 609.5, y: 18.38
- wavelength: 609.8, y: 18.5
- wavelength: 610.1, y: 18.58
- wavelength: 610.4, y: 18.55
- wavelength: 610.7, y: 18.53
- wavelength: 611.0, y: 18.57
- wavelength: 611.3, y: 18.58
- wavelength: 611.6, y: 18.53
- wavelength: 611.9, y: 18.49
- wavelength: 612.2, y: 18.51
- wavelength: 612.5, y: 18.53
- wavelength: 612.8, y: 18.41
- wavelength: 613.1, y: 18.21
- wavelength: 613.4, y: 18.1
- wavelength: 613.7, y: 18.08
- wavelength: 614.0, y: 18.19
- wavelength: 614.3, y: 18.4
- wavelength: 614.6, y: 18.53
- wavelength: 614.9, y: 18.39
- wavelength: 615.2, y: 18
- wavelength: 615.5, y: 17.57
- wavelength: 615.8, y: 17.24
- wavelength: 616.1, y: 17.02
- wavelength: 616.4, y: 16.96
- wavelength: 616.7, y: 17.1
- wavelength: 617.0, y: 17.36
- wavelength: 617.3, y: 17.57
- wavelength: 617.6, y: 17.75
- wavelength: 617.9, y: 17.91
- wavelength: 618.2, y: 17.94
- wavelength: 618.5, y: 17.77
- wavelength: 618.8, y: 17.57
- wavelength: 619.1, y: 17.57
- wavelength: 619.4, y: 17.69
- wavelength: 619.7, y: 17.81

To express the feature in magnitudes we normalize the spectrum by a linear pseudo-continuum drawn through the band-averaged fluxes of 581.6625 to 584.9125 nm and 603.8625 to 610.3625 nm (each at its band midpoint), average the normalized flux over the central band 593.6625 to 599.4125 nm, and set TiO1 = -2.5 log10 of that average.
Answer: 0.03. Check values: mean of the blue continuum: 18.9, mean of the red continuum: 18.7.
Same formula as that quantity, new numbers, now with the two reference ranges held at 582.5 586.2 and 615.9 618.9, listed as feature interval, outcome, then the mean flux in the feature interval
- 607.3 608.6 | -0.041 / 18.5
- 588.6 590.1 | 0.210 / 15.2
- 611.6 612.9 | -0.050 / 18.5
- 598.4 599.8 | -0.009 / 18.3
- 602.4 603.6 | -0.028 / 18.5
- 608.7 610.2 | -0.039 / 18.4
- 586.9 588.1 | 0.044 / 17.8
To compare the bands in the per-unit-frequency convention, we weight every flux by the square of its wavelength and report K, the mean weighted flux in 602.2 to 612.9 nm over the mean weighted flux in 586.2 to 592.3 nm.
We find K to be 1.16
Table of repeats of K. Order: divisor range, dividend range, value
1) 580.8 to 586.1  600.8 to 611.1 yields 1.07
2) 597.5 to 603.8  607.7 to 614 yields 1.05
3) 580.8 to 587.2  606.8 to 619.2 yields 1.07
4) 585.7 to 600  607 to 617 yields 1.09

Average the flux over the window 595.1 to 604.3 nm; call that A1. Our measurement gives 18.3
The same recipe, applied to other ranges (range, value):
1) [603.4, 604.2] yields 18.8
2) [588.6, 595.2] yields 17.5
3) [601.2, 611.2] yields 18.6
